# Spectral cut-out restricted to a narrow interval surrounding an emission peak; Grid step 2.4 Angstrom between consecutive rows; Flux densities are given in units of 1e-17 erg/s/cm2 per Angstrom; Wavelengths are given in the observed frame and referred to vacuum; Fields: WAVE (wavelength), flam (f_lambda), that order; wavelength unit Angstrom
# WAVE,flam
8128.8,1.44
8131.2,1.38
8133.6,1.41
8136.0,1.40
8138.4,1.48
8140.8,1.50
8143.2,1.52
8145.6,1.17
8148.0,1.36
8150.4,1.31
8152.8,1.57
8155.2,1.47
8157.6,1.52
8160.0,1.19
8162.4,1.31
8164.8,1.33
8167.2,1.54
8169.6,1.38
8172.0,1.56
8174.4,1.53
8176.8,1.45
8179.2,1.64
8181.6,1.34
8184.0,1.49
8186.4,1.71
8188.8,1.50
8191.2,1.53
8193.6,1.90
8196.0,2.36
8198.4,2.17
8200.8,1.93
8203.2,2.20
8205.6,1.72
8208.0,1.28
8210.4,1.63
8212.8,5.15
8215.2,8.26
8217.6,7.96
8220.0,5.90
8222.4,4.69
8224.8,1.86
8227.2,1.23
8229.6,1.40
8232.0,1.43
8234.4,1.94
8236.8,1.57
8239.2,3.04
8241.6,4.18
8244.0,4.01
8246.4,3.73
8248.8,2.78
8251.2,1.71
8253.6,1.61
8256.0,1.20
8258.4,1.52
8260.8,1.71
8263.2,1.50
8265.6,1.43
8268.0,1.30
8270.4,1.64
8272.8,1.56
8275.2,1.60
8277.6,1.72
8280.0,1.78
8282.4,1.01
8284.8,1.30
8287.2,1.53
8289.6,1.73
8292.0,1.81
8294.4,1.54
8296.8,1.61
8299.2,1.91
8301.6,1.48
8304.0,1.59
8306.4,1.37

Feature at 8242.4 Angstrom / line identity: [N II]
